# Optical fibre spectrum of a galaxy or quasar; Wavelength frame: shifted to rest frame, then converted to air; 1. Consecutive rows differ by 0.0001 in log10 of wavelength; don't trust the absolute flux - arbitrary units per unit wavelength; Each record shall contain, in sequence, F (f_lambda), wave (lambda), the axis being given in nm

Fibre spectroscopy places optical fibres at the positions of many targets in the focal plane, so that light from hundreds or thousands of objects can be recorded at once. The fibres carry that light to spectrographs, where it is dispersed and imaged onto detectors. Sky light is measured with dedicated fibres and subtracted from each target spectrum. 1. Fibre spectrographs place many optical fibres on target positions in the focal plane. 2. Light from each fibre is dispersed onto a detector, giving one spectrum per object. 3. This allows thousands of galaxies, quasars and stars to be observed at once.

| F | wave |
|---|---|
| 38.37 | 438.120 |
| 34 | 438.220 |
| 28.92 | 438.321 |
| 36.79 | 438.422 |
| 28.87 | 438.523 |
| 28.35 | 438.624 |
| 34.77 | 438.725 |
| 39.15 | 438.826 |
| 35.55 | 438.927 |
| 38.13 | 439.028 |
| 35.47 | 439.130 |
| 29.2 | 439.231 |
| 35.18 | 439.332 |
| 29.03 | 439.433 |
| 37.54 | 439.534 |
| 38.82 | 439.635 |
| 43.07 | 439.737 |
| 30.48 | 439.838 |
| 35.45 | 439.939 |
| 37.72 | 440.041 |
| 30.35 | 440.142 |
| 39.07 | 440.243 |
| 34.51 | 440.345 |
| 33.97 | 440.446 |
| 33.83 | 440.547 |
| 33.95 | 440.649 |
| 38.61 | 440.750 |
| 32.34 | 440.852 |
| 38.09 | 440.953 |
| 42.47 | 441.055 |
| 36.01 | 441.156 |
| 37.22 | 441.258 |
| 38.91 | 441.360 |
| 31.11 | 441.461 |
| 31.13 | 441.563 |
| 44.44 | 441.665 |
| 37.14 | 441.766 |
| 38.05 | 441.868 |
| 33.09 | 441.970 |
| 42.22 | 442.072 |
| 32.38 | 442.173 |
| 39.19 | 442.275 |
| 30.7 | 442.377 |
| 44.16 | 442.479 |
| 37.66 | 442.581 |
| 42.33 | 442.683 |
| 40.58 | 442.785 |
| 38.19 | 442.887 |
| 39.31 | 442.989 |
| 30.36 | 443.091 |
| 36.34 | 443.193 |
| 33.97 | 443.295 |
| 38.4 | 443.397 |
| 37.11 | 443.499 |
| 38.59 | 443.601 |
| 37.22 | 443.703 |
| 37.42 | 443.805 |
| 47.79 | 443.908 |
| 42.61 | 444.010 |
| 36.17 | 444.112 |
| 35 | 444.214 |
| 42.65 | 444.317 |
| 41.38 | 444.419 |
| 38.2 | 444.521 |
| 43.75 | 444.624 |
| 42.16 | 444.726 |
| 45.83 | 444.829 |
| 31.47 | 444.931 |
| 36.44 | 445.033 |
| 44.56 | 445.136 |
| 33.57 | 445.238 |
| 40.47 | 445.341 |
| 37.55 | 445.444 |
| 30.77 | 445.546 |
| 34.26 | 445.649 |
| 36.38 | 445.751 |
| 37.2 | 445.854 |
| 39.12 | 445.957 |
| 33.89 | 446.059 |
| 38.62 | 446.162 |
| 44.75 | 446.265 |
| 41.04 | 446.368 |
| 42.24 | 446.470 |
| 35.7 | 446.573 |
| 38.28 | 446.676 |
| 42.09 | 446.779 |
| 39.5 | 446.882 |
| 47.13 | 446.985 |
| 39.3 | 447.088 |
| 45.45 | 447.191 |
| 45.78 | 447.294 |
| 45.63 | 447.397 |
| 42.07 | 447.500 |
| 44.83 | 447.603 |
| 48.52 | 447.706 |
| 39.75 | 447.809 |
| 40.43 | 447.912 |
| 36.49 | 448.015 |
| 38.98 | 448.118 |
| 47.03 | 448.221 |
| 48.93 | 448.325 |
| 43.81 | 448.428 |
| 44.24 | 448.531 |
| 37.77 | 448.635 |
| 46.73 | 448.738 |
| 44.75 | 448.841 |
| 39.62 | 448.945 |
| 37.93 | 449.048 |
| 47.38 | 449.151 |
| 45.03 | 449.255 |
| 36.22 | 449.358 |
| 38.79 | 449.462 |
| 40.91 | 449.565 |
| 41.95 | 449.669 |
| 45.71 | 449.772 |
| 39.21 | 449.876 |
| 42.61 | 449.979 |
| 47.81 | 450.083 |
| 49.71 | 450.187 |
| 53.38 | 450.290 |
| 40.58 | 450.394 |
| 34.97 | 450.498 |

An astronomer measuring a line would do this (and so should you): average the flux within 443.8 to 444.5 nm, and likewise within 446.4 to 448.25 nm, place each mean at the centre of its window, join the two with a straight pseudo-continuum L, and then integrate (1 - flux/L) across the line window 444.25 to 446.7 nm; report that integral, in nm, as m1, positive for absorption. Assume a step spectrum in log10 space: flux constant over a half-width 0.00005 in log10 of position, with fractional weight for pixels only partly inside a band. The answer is 0.15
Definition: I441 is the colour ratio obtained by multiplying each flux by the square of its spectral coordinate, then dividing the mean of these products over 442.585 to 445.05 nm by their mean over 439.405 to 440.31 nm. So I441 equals 1.1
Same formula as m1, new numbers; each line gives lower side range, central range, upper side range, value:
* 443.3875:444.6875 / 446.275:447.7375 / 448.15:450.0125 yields -0.04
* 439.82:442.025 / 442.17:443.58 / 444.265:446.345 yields -0.01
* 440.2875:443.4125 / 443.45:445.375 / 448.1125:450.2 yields -0.03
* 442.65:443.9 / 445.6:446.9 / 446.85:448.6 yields 0.09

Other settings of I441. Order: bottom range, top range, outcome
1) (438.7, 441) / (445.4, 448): 1.18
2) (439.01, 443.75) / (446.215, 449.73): 1.20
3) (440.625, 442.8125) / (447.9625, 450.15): 1.18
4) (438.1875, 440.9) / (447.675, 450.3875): 1.30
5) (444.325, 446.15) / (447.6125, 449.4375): 1.13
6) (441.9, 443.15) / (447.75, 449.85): 1.15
